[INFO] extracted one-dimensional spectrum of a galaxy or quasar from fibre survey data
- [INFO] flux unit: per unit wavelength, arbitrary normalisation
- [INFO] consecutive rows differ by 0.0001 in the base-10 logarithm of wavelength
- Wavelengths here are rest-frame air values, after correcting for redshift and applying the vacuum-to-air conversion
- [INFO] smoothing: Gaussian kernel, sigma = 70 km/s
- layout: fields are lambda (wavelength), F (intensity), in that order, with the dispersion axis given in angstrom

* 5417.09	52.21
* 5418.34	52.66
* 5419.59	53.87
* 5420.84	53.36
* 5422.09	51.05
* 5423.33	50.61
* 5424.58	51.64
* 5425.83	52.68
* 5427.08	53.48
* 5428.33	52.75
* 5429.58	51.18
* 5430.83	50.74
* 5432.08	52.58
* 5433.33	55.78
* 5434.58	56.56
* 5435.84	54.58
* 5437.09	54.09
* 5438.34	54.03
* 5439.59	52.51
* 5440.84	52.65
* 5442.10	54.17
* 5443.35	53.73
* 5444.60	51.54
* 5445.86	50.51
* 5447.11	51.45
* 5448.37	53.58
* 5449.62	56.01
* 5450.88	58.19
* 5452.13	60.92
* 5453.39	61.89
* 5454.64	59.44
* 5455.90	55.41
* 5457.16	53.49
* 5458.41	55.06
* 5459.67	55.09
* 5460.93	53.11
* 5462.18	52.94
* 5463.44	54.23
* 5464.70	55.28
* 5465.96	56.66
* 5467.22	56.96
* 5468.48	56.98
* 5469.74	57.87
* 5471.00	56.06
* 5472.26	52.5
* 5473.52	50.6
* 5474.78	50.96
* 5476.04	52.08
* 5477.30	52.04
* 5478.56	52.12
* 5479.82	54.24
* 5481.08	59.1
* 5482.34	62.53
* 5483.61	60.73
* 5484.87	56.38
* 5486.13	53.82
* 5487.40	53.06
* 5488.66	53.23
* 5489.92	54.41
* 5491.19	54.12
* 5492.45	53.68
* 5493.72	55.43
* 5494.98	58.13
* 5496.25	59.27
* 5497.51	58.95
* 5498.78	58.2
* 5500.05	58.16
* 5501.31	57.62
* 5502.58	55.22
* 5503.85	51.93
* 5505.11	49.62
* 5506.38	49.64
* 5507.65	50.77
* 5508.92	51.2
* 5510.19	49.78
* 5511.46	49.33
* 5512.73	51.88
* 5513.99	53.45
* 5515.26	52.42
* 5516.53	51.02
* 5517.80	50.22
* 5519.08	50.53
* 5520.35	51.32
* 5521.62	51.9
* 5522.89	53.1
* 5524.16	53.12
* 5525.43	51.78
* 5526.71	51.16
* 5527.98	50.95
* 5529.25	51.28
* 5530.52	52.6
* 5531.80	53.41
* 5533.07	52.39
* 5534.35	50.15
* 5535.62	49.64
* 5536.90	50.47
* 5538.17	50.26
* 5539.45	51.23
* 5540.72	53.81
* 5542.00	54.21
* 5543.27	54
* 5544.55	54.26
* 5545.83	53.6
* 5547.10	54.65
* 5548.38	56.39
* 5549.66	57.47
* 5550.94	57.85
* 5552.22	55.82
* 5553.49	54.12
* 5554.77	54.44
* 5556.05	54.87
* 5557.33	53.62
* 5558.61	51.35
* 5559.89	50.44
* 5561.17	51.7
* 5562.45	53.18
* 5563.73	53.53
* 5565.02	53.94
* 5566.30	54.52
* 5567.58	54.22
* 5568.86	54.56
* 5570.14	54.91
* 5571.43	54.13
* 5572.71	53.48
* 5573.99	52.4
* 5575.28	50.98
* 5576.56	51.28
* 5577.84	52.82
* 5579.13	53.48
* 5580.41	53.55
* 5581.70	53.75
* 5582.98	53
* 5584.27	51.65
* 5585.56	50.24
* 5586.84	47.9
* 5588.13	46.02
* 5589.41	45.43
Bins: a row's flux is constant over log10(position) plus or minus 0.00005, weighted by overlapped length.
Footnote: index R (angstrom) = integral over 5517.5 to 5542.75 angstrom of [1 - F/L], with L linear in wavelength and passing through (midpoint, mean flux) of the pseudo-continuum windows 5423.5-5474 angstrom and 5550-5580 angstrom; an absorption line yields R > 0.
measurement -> 1.0 angstrom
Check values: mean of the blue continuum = 54.4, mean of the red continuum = 53.6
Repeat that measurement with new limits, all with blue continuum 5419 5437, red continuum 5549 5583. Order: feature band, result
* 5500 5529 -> 0.8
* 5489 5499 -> -0.6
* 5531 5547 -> 0.4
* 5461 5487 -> -0.9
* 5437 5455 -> -0.6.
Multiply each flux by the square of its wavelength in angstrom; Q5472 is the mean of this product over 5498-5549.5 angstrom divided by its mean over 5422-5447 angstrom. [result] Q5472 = 1.03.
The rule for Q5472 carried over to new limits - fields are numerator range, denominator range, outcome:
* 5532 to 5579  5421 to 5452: 1.05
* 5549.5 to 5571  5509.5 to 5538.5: 1.07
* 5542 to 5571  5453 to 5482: 1.02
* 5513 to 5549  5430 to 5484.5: 0.98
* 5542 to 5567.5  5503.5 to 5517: 1.08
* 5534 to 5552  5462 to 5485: 0.99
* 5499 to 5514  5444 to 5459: 0.96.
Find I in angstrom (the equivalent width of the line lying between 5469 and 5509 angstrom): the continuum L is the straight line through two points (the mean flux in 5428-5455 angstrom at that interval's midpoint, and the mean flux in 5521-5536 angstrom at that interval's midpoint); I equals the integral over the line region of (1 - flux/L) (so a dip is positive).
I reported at -1.38 angstrom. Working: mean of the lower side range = 54.5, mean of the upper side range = 51.8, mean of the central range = 54.9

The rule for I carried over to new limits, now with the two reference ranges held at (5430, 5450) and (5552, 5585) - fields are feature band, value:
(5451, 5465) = -0.7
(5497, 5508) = -0.2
